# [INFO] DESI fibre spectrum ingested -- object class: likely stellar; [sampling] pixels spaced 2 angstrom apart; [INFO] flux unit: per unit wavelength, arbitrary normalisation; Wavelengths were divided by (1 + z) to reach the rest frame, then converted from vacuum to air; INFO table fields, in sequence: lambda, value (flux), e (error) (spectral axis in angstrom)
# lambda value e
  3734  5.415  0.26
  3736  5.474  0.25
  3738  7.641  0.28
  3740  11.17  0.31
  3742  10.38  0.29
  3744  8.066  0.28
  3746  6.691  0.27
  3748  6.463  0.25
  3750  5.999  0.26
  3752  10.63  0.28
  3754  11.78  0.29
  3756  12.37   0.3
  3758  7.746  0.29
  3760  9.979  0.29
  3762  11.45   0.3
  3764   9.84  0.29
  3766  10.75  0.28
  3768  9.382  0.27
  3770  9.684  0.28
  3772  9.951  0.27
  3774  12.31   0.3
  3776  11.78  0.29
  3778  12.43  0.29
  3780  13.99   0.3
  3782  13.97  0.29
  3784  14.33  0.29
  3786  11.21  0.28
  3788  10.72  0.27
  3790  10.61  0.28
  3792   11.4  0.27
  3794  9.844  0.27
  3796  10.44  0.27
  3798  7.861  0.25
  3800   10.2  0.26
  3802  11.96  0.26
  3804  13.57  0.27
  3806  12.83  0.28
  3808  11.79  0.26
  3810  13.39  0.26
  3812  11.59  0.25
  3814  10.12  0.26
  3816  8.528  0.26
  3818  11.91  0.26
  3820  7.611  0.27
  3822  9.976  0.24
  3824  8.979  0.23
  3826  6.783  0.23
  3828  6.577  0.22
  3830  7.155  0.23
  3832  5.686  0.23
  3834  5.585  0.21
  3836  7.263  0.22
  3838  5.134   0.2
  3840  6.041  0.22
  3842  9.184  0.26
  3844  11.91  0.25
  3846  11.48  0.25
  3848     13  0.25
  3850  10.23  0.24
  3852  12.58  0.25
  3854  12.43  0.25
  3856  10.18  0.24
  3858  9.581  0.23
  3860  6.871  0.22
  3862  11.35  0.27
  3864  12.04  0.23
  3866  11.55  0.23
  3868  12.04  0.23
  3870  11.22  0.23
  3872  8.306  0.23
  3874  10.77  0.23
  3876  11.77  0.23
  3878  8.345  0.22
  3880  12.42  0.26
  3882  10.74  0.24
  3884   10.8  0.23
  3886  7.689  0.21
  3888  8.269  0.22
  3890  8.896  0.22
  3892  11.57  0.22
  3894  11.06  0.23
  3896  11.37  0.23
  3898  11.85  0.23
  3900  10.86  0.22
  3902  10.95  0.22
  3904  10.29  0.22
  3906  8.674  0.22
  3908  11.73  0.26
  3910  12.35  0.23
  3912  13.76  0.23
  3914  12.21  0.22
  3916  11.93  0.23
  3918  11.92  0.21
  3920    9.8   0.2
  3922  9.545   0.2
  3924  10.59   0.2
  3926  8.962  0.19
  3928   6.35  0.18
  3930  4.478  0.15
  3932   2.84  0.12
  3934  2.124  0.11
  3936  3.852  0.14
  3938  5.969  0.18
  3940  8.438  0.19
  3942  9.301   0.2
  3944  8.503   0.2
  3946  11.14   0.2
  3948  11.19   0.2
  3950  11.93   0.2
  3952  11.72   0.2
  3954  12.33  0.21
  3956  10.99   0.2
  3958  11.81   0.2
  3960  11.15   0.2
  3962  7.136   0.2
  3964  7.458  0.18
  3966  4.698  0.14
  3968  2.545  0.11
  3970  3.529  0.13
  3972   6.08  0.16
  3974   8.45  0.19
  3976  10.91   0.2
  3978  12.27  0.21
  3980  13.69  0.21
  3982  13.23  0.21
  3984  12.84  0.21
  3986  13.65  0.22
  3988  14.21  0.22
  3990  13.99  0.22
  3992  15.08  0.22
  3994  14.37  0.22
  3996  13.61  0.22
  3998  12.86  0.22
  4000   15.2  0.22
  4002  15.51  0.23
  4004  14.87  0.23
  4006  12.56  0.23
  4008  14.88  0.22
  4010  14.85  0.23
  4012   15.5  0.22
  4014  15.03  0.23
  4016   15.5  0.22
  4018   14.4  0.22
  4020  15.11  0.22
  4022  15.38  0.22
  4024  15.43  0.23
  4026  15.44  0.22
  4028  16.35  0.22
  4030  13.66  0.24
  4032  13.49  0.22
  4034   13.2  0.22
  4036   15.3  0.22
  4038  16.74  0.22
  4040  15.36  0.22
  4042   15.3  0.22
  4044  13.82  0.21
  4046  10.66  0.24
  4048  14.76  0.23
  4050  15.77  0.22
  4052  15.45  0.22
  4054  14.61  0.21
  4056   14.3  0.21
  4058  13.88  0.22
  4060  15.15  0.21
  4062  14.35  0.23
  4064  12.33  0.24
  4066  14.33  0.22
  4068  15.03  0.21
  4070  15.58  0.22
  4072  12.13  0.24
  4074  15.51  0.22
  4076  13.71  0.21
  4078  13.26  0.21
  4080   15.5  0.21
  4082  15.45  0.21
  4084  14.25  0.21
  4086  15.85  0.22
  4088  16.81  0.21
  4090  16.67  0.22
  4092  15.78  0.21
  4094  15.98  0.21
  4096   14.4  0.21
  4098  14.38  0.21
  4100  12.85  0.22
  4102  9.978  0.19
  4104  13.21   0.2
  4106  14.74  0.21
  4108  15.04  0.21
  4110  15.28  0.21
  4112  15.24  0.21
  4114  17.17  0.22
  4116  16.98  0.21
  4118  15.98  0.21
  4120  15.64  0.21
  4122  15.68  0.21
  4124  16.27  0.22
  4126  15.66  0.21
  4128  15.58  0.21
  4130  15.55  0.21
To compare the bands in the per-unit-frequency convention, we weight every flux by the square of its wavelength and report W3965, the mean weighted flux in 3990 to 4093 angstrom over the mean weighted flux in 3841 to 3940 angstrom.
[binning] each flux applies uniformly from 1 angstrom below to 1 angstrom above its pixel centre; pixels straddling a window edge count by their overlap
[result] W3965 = 1.60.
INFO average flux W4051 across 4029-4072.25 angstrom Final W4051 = 14.4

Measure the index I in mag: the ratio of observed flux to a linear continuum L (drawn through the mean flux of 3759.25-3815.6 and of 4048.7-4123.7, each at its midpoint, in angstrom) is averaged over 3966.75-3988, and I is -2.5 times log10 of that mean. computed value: 0.35 mag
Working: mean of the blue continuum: 11.3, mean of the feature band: 9.87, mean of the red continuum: 14.8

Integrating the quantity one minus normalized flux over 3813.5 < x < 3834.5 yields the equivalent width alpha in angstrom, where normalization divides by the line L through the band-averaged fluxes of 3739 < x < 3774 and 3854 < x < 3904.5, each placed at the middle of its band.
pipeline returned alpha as 4.1 angstrom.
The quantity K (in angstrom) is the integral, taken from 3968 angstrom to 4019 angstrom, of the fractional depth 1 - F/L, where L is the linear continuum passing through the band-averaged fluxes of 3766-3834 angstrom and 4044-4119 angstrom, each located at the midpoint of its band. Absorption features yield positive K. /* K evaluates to 1.94 angstrom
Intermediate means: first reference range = 10.5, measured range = 12.9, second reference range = 14.6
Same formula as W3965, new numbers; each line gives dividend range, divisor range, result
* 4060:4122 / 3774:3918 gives 1.60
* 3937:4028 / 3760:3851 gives 1.28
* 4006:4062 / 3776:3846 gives 1.64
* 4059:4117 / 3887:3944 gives 1.73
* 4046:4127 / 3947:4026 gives 1.27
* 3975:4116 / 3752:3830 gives 1.54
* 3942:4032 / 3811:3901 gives 1.35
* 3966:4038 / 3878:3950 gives 1.45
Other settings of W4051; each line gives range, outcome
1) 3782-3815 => 11.4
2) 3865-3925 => 10.8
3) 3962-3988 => 9.23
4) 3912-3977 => 8.52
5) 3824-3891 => 9.5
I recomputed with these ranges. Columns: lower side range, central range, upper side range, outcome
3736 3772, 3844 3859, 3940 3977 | -0.240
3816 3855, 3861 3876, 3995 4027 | -0.112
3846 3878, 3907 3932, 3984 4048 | 0.215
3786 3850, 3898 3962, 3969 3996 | 0.158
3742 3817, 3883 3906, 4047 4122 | 0.192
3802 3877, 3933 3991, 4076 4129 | 0.291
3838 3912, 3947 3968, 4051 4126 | 0.248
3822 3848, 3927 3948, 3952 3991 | 0.417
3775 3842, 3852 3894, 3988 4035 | 0.105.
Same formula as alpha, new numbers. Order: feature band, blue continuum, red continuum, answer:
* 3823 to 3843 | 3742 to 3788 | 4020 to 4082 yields 8.06 angstrom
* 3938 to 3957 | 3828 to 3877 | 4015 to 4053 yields 3.07 angstrom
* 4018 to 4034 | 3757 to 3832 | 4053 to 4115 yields -1.21 angstrom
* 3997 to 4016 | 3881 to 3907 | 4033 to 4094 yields -2.04 angstrom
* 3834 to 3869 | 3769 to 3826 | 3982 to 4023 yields 5.73 angstrom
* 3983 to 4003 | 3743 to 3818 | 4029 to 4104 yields -0.94 angstrom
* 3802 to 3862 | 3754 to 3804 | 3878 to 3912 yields 6.72 angstrom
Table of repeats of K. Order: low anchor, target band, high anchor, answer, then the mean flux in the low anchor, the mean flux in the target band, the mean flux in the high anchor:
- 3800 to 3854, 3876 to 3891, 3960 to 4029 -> 1.3 angstrom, 9.71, 9.74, 12.5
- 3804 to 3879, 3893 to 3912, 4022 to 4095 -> 0.1 angstrom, 9.83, 11.2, 14.8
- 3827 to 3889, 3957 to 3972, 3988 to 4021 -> 7.2 angstrom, 9.62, 6.85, 14.6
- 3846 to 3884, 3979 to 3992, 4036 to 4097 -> -0.5 angstrom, 10.9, 13.7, 14.8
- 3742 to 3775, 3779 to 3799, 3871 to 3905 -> -3.4 angstrom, 9.59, 11.4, 10.4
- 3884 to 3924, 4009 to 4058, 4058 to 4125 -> -4.4 angstrom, 10.8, 14.8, 14.8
